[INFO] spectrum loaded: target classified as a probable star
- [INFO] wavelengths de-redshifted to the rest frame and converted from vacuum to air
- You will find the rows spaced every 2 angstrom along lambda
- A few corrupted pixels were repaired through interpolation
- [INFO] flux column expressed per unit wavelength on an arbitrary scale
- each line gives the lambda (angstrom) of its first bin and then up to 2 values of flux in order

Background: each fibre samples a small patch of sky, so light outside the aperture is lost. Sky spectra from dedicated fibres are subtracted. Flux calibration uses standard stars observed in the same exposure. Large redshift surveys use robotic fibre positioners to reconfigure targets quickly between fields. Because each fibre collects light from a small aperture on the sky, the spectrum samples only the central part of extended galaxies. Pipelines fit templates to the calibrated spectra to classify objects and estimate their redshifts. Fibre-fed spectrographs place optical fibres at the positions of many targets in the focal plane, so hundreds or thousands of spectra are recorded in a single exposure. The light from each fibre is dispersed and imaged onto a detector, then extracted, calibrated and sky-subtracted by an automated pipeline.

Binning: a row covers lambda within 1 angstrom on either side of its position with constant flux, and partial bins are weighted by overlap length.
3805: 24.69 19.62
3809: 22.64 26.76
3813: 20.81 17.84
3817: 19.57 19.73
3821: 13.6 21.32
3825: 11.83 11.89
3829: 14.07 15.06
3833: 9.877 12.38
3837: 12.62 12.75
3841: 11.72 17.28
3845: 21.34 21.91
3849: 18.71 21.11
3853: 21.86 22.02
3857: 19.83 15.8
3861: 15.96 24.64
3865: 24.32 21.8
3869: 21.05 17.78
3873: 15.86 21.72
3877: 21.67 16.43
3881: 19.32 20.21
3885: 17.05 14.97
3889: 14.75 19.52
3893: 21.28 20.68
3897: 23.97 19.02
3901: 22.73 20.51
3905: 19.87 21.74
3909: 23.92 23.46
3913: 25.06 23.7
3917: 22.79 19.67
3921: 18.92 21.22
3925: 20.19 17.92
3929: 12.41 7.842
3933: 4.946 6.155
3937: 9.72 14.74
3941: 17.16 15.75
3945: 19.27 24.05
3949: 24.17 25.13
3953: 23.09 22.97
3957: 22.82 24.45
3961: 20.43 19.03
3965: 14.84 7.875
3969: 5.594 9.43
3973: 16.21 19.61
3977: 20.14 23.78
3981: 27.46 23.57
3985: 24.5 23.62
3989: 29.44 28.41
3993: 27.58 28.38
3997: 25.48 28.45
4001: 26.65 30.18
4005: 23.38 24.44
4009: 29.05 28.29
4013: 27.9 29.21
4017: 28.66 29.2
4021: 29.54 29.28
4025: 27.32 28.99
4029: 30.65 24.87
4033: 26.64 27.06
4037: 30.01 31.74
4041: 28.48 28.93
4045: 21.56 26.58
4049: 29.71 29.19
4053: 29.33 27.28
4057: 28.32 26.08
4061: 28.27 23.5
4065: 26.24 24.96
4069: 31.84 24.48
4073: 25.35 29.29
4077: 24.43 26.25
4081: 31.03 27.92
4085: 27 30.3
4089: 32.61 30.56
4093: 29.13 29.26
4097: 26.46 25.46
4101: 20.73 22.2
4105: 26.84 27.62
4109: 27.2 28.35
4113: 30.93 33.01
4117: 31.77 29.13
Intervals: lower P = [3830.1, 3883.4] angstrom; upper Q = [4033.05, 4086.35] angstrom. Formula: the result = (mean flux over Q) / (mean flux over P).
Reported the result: 1.5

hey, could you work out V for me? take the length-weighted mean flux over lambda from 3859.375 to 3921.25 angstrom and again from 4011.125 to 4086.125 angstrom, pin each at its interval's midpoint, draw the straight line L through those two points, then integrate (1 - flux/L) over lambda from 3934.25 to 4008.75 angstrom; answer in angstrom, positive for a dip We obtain 9.7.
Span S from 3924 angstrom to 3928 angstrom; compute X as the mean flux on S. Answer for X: 19.1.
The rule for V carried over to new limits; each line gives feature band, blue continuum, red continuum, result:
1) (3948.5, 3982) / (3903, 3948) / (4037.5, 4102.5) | 2.05 angstrom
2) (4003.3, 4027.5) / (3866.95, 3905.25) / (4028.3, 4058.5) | -1.39 angstrom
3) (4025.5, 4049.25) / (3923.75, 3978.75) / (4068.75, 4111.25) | -4.68 angstrom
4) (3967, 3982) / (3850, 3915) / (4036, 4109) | 4.43 angstrom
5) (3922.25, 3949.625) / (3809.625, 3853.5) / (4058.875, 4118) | 7.86 angstrom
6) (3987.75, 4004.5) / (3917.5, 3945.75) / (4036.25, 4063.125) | -4.52 angstrom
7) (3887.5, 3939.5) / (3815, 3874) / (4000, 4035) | 7.55 angstrom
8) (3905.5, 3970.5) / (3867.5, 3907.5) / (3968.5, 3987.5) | 4.90 angstrom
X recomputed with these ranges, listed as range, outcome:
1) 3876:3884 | 19.4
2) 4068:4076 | 27.7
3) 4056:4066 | 26.5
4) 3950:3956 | 23.7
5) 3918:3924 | 19.9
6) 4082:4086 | 27.5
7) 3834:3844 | 13.3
